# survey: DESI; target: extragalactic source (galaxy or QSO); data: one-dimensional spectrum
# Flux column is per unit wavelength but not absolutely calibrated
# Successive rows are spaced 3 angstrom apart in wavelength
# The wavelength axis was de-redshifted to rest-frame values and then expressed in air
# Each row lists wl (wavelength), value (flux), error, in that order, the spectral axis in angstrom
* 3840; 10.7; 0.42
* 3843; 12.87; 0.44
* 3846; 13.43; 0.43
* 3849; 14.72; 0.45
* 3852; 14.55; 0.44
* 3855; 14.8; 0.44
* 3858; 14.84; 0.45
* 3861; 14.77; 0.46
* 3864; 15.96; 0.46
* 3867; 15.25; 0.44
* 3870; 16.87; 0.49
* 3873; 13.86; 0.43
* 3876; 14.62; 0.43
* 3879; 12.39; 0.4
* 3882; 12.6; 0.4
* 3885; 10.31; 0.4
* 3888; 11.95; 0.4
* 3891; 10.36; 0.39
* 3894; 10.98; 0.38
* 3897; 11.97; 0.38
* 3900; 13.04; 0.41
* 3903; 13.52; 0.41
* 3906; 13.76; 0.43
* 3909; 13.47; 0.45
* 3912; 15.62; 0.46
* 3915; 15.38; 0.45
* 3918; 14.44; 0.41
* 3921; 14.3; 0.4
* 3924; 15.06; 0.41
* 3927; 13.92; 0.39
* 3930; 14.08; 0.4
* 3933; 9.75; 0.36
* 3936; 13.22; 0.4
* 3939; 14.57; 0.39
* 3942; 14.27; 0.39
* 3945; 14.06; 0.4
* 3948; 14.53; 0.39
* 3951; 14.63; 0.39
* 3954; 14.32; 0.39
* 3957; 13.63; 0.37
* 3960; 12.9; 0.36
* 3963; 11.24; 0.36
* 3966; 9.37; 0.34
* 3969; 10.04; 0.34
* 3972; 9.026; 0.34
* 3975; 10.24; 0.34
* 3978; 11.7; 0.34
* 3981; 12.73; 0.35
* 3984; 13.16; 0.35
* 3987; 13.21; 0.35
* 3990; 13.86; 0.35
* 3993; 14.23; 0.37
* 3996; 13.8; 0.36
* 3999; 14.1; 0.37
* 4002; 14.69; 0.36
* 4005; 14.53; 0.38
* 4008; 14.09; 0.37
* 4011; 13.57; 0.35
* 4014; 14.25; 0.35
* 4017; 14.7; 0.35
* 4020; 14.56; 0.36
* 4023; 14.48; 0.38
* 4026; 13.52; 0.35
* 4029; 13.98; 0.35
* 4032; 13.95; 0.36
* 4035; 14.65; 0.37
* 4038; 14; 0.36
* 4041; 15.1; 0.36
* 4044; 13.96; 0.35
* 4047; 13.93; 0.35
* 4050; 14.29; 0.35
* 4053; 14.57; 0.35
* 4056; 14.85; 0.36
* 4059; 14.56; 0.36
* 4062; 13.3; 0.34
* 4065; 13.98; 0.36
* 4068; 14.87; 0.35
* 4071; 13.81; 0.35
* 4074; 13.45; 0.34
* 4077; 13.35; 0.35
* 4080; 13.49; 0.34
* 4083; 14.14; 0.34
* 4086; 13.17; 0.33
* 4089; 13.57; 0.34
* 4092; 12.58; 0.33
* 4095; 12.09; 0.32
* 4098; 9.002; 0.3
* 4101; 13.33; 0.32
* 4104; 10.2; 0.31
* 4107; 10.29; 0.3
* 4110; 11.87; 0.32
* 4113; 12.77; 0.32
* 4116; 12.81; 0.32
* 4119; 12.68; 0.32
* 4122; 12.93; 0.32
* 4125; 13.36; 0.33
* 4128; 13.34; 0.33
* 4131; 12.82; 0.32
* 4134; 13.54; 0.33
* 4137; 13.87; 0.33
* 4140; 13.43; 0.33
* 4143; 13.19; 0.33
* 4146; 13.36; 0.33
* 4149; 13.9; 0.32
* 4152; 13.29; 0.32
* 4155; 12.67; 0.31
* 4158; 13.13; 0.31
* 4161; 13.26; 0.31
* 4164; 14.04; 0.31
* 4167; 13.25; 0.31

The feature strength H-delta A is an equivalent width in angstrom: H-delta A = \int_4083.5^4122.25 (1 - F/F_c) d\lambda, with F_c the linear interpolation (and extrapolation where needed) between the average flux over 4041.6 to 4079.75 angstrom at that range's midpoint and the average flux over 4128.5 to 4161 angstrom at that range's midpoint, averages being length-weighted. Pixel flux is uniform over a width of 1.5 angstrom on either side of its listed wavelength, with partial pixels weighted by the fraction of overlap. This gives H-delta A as 4.5 angstrom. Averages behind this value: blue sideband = 14.1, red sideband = 13.3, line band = 12.1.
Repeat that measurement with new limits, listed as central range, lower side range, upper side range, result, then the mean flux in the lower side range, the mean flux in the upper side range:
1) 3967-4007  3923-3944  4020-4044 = 3.5 angstrom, 13.5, 14.2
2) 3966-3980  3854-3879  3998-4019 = 4.1 angstrom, 15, 14.3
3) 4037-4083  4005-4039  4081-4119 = -3.1 angstrom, 14.2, 12.2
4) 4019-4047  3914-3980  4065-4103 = -2.6 angstrom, 12.9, 13.1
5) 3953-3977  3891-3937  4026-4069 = 4.2 angstrom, 13.4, 14.3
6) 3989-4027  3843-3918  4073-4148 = -2.9 angstrom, 13.7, 12.7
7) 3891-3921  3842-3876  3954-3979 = -0.7 angstrom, 14.7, 11.2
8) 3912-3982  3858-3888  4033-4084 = 5.3 angstrom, 14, 14.1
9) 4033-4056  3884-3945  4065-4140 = -2.5 angstrom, 13.2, 12.8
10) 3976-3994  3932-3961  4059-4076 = 0.9 angstrom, 13.7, 13.9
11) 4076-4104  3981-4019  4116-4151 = 1.9 angstrom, 14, 13.3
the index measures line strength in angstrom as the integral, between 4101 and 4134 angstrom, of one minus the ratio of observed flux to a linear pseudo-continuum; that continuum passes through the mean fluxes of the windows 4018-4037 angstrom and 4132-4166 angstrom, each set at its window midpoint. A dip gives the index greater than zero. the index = 2.9 angstrom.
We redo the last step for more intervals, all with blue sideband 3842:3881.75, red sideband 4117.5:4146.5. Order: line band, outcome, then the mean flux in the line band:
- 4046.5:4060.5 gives -0.9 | 14.5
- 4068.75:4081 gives -0.1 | 13.6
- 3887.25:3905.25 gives 2.9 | 12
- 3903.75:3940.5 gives 0.7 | 14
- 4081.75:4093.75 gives 0.1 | 13.3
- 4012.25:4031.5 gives -0.7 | 14.2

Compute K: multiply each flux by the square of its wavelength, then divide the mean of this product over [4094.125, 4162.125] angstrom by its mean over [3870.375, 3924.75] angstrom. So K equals 1.1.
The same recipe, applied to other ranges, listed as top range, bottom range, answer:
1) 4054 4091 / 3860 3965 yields 1.11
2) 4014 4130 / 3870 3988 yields 1.11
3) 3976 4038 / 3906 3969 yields 1.06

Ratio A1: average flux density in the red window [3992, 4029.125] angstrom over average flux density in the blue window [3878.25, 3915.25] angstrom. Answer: 1.1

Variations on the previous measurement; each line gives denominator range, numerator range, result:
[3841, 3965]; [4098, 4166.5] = 0.94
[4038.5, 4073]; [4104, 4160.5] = 0.90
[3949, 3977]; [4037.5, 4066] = 1.21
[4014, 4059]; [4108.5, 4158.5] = 0.92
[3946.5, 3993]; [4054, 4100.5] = 1.08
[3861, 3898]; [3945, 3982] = 0.92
